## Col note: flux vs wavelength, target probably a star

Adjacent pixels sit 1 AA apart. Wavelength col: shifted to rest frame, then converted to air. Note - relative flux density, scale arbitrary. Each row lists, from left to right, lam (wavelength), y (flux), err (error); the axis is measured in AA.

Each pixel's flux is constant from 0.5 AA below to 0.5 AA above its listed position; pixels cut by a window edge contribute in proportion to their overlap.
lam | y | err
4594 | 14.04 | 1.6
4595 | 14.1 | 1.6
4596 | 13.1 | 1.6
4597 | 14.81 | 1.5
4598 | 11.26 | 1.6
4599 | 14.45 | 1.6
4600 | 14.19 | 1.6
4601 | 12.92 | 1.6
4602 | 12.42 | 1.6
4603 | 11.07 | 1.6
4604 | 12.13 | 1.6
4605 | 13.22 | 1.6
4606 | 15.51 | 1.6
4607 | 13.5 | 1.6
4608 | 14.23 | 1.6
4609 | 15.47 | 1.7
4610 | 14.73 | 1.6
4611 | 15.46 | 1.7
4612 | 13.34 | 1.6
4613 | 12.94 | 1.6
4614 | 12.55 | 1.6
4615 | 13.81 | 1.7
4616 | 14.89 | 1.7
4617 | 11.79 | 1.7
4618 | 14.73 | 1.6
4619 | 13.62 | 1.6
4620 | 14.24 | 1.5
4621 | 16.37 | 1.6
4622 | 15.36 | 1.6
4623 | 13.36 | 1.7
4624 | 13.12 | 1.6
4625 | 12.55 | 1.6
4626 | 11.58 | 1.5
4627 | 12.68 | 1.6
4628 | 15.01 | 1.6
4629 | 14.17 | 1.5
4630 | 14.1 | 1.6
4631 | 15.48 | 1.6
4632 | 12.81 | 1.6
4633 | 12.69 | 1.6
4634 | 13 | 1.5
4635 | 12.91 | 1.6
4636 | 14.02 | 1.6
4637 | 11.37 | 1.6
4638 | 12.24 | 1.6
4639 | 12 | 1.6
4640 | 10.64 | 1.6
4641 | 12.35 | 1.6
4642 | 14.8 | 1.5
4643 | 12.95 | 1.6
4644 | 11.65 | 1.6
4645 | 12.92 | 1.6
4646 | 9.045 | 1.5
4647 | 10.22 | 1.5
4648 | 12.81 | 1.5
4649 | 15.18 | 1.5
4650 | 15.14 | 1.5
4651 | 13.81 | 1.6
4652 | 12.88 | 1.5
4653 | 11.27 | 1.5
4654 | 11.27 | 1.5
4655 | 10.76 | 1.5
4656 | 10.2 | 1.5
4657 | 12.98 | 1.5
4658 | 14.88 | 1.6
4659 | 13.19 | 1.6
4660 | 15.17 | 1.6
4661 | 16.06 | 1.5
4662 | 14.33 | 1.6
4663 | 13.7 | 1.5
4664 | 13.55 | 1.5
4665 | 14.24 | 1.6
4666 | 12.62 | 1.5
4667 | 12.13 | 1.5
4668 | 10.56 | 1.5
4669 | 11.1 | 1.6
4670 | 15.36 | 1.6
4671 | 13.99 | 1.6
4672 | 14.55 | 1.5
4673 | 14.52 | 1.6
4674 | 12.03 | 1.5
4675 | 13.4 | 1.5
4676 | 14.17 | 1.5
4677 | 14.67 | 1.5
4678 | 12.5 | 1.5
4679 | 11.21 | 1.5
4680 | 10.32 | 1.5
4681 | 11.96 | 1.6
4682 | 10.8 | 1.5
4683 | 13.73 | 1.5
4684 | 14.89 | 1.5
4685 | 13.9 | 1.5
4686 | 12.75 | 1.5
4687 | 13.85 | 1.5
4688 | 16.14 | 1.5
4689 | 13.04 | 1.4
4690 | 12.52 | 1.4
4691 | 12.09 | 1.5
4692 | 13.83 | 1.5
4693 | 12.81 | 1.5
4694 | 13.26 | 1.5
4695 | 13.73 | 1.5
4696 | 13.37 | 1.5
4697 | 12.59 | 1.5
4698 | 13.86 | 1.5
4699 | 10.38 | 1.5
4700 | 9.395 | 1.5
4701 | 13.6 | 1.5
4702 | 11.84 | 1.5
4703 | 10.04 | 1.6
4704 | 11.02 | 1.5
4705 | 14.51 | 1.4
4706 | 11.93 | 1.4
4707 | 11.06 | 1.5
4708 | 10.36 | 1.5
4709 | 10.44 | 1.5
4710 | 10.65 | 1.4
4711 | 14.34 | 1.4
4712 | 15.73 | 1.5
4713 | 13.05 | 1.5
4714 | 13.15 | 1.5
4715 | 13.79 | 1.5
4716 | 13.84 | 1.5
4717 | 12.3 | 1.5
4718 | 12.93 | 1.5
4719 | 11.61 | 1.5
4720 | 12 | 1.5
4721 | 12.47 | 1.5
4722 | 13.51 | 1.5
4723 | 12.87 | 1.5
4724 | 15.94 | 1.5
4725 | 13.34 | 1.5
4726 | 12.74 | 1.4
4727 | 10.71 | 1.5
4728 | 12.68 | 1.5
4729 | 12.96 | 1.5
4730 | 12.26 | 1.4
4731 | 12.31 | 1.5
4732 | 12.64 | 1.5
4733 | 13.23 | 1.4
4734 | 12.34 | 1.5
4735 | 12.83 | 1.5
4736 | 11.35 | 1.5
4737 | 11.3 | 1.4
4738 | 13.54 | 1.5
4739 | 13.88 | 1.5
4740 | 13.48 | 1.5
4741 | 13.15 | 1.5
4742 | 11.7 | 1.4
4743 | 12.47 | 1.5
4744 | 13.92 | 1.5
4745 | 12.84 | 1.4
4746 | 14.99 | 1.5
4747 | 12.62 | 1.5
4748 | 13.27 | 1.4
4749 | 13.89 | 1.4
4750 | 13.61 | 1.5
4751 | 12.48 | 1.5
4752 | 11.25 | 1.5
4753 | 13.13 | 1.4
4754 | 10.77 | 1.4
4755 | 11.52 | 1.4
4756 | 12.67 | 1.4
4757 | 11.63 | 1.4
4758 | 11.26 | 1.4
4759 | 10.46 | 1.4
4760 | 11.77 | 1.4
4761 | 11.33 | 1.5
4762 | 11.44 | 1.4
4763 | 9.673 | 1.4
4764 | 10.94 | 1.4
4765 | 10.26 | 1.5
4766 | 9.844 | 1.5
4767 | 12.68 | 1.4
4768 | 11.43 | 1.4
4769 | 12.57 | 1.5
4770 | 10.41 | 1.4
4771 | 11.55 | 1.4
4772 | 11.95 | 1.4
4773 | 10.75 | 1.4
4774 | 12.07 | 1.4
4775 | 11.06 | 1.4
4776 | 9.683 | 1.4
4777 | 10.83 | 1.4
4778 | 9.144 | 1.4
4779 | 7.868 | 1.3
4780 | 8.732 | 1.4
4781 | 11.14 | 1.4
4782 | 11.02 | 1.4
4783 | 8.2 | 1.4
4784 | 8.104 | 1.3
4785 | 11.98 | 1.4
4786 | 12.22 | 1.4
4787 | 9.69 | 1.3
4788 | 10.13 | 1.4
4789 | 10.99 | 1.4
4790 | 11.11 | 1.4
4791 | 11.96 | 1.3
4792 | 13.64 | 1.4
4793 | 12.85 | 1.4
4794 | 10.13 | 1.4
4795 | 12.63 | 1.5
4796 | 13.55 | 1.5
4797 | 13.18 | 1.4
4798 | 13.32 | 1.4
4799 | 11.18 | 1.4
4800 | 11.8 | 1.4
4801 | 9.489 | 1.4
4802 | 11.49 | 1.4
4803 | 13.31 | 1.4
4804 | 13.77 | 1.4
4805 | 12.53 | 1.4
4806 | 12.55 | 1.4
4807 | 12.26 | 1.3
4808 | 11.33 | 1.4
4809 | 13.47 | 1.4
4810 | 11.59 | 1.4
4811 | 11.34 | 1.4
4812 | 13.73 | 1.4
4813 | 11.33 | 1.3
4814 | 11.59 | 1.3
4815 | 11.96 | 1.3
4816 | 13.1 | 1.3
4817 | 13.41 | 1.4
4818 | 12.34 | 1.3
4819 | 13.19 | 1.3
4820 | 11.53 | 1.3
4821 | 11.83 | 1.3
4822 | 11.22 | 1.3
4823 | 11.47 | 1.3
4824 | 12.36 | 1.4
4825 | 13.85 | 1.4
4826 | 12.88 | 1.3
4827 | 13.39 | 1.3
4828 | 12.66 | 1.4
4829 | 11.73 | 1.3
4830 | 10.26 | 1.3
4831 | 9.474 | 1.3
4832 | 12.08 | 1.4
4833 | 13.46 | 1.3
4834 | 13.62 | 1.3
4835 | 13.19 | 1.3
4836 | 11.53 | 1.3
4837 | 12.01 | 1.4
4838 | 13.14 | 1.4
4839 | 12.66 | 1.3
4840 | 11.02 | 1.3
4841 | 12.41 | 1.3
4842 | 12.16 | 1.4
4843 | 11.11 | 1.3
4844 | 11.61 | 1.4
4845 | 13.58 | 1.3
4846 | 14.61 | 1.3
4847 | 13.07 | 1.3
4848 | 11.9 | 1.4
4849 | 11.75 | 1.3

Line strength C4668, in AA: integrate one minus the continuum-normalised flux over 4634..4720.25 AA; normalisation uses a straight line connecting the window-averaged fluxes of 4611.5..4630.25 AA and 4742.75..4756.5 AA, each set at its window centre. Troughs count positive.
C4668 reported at 3.4 AA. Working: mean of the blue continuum 13.7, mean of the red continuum 12.8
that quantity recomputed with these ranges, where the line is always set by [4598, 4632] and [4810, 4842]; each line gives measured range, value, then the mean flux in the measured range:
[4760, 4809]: 4.91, 11.3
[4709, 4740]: 0.27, 12.8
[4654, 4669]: 0.41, 13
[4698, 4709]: 1.37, 11.5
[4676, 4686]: 0.39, 12.7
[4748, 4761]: 0.70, 12.1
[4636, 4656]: 1.84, 12.3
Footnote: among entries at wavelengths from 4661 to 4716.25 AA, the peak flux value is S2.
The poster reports 16.14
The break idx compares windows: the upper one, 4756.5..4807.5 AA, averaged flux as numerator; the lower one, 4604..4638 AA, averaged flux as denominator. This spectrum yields 0.82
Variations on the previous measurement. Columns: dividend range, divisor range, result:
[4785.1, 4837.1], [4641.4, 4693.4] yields 0.93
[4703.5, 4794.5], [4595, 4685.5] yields 0.90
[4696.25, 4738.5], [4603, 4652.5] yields 0.93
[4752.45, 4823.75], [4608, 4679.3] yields 0.87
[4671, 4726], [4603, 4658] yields 0.97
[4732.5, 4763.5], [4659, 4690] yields 0.93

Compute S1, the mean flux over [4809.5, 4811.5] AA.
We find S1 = 11.5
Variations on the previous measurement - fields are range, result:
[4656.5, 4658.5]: 13.9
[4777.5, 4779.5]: 8.51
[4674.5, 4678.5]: 13.7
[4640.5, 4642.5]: 13.6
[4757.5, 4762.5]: 11.3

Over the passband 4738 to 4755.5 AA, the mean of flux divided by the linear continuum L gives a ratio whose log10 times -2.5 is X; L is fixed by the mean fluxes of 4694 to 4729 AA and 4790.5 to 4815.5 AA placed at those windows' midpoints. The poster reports -0.04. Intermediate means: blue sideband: 12.5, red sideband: 12.2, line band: 12.9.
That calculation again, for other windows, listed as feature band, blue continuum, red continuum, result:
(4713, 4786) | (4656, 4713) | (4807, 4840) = 0.06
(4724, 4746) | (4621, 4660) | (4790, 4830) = -0.02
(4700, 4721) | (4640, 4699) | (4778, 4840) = 0.03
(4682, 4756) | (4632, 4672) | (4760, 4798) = -0.08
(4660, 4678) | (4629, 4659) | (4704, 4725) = -0.07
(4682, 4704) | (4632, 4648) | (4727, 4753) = -0.03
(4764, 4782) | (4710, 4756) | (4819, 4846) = 0.18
